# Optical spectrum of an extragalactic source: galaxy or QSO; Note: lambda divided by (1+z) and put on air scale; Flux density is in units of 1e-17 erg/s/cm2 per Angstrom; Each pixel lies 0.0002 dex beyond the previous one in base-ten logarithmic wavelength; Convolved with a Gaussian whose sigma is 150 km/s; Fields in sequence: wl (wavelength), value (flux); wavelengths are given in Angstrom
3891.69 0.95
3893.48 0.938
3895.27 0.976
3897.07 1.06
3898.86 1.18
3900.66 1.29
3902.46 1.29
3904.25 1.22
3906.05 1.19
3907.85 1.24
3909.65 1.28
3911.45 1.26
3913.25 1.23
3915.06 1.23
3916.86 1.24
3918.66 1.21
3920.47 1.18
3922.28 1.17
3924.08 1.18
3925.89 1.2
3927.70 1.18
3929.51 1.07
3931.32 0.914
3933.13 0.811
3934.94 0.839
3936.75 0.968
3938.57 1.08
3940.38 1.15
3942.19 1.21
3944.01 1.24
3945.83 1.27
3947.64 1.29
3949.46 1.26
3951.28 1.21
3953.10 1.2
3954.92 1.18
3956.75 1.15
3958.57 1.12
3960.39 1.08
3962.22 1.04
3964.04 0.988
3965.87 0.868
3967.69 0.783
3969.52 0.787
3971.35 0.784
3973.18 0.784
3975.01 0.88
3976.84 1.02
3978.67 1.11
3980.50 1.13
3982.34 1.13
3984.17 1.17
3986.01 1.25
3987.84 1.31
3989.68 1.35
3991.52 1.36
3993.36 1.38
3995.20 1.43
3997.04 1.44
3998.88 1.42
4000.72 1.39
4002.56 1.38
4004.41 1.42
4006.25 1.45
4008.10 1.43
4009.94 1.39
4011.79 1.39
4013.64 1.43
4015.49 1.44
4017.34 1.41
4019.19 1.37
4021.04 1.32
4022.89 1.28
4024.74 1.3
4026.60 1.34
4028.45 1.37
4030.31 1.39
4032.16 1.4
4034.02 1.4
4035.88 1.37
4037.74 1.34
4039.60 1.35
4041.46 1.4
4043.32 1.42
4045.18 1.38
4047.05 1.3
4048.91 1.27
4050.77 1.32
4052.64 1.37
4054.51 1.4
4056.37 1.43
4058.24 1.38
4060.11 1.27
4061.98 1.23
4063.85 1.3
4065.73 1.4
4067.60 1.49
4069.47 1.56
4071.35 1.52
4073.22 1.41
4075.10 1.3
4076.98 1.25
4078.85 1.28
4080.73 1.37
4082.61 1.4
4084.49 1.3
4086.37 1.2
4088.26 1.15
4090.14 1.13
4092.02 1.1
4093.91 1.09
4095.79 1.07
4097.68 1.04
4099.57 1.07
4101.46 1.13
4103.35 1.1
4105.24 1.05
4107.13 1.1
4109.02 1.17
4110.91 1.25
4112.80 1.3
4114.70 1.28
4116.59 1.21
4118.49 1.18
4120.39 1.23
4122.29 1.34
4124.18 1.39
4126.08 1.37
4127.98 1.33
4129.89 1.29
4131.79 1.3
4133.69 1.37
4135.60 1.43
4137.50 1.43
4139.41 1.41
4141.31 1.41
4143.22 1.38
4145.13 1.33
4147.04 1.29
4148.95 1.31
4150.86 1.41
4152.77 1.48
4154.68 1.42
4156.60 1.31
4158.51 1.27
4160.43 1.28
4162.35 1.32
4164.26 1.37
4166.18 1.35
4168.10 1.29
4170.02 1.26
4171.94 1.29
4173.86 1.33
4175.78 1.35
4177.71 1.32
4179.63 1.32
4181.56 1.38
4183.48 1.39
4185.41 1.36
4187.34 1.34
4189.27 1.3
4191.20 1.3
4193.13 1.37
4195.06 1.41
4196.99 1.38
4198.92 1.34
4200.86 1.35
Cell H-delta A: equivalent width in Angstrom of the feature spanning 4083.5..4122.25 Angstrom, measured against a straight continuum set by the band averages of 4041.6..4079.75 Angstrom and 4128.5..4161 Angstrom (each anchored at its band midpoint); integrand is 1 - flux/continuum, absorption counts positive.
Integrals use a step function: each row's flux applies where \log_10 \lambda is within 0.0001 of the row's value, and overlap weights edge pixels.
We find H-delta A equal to 5.7 Angstrom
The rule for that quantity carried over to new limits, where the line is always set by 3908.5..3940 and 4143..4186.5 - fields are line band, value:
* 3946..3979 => 3.5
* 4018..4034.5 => -1.9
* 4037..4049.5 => -1.3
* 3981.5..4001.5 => -2.5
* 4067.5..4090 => -1.4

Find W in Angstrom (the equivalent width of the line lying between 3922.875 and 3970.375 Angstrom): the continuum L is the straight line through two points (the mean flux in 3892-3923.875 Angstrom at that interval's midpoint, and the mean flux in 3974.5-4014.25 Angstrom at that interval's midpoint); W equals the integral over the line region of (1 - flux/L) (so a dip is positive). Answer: 6.0 Angstrom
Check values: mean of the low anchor 1.18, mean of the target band 1.08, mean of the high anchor 1.31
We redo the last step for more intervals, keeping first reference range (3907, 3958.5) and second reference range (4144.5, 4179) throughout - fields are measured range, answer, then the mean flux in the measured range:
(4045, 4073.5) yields -2.8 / 1.38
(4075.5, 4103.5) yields 2.1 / 1.18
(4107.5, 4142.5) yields -0.2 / 1.31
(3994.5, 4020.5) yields -4.2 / 1.41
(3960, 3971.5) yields 2.7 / 0.904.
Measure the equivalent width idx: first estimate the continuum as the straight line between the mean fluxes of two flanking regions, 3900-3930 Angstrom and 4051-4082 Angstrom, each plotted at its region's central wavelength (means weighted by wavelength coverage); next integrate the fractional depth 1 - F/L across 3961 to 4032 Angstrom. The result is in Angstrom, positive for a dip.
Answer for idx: 3.6 Angstrom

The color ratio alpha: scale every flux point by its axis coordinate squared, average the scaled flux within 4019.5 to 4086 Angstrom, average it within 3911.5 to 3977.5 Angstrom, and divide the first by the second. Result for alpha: 1.3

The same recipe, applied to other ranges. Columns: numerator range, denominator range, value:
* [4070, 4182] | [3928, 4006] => 1.22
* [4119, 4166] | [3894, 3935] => 1.31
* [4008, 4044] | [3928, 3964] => 1.29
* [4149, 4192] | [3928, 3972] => 1.41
